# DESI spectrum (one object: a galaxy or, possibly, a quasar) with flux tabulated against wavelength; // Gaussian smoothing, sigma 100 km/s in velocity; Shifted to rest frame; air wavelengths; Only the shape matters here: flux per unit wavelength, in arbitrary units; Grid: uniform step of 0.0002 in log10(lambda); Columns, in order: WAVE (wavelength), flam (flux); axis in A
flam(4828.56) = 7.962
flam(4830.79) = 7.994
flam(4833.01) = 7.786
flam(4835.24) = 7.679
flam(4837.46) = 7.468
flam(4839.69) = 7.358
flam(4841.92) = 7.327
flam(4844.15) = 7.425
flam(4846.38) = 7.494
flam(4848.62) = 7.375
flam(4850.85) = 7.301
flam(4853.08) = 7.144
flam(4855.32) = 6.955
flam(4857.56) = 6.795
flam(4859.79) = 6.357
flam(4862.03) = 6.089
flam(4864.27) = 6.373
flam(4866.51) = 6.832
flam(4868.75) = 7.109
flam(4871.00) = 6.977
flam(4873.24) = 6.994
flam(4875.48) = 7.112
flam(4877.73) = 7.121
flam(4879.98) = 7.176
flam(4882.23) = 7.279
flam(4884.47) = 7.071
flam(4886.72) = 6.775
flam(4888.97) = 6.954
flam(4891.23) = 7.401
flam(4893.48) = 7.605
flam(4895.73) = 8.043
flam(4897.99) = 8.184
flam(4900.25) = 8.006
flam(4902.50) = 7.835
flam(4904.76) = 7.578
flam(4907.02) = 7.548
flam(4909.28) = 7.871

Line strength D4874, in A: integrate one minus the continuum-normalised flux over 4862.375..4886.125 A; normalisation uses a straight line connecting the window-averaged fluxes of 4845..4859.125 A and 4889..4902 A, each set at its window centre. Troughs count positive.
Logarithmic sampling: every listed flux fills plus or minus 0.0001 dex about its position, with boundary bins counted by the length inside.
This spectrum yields 1.6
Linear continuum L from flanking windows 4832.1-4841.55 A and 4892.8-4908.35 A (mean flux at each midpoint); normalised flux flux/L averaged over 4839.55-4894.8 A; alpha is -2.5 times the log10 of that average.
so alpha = 0.093 mag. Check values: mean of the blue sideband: 7.55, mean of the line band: 7.05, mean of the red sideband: 7.84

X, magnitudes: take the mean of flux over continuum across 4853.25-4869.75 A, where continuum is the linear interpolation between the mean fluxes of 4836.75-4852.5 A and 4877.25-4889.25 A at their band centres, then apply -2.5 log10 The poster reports 0.09 mag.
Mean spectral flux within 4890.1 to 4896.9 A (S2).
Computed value 7.68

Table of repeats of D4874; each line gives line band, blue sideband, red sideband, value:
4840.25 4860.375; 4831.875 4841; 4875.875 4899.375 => 1.0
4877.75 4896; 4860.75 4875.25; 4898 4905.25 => 0.4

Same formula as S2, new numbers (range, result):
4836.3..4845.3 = 7.4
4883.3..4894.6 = 7.16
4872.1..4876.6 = 7.07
